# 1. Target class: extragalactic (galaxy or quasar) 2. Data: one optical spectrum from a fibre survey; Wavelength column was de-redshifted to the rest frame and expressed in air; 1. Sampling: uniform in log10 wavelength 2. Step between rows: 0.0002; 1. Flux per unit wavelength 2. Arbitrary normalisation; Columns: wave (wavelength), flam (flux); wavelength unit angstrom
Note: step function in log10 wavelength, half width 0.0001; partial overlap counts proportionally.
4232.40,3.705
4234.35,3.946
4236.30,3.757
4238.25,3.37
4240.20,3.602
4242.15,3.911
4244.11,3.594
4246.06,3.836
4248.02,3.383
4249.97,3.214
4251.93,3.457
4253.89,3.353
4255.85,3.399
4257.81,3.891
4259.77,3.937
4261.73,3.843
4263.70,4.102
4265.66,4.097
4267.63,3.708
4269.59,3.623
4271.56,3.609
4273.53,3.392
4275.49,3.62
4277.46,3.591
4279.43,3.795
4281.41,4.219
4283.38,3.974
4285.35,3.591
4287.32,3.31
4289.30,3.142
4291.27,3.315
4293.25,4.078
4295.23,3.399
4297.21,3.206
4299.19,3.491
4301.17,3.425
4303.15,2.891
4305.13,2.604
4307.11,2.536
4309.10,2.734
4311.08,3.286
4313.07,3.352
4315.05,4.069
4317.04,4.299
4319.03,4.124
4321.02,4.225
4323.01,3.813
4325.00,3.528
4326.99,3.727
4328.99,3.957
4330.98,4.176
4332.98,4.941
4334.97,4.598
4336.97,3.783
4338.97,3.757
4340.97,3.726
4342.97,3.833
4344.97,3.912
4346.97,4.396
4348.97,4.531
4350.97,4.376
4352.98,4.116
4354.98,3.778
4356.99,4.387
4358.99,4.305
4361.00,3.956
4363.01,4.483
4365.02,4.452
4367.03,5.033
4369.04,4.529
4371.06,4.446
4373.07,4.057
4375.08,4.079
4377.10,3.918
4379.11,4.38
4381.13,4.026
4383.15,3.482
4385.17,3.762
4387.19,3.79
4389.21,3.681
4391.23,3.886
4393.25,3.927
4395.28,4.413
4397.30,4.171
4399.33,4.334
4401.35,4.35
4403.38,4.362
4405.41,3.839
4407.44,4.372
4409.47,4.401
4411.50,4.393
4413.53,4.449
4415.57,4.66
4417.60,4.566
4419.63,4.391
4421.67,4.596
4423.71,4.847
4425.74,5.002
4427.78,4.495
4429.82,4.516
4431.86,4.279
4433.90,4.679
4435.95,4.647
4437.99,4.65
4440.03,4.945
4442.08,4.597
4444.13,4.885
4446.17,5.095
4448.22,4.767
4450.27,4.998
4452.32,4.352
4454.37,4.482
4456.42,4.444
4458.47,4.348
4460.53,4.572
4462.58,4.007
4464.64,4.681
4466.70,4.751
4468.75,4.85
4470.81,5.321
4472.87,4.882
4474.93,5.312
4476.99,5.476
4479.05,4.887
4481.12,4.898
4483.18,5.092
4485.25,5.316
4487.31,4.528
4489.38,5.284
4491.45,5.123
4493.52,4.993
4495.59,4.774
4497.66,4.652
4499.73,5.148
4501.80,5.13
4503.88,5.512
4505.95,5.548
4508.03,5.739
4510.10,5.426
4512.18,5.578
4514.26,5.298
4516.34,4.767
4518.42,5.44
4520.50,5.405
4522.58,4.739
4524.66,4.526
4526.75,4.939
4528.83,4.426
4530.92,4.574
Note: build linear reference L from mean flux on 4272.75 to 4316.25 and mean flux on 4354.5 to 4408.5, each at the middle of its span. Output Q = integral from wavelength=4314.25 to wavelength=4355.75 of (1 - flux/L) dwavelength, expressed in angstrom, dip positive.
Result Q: -3.6 angstrom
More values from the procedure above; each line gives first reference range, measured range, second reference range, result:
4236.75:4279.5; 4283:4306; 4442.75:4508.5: 3.0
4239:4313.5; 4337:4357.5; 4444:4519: -0.2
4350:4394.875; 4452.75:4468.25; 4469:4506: 1.2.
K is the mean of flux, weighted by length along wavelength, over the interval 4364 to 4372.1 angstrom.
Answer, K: 4.61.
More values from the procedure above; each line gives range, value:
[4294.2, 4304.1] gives 3.29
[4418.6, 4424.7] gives 4.61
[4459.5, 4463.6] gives 4.29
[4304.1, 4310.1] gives 2.63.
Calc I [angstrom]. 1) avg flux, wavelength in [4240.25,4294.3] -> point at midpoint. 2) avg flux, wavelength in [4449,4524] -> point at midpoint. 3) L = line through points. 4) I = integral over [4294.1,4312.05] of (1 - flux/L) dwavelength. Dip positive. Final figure 3.7 angstrom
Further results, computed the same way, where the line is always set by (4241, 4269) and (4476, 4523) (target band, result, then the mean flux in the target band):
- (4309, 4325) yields 1.1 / 3.78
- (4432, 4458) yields 0.8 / 4.69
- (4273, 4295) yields 1.3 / 3.64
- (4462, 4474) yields 0.5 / 4.78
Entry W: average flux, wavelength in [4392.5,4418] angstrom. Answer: 4.32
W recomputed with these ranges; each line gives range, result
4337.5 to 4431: 4.24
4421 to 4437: 4.63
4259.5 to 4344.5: 3.68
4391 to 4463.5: 4.5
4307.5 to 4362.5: 3.98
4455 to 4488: 4.84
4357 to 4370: 4.46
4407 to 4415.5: 4.43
